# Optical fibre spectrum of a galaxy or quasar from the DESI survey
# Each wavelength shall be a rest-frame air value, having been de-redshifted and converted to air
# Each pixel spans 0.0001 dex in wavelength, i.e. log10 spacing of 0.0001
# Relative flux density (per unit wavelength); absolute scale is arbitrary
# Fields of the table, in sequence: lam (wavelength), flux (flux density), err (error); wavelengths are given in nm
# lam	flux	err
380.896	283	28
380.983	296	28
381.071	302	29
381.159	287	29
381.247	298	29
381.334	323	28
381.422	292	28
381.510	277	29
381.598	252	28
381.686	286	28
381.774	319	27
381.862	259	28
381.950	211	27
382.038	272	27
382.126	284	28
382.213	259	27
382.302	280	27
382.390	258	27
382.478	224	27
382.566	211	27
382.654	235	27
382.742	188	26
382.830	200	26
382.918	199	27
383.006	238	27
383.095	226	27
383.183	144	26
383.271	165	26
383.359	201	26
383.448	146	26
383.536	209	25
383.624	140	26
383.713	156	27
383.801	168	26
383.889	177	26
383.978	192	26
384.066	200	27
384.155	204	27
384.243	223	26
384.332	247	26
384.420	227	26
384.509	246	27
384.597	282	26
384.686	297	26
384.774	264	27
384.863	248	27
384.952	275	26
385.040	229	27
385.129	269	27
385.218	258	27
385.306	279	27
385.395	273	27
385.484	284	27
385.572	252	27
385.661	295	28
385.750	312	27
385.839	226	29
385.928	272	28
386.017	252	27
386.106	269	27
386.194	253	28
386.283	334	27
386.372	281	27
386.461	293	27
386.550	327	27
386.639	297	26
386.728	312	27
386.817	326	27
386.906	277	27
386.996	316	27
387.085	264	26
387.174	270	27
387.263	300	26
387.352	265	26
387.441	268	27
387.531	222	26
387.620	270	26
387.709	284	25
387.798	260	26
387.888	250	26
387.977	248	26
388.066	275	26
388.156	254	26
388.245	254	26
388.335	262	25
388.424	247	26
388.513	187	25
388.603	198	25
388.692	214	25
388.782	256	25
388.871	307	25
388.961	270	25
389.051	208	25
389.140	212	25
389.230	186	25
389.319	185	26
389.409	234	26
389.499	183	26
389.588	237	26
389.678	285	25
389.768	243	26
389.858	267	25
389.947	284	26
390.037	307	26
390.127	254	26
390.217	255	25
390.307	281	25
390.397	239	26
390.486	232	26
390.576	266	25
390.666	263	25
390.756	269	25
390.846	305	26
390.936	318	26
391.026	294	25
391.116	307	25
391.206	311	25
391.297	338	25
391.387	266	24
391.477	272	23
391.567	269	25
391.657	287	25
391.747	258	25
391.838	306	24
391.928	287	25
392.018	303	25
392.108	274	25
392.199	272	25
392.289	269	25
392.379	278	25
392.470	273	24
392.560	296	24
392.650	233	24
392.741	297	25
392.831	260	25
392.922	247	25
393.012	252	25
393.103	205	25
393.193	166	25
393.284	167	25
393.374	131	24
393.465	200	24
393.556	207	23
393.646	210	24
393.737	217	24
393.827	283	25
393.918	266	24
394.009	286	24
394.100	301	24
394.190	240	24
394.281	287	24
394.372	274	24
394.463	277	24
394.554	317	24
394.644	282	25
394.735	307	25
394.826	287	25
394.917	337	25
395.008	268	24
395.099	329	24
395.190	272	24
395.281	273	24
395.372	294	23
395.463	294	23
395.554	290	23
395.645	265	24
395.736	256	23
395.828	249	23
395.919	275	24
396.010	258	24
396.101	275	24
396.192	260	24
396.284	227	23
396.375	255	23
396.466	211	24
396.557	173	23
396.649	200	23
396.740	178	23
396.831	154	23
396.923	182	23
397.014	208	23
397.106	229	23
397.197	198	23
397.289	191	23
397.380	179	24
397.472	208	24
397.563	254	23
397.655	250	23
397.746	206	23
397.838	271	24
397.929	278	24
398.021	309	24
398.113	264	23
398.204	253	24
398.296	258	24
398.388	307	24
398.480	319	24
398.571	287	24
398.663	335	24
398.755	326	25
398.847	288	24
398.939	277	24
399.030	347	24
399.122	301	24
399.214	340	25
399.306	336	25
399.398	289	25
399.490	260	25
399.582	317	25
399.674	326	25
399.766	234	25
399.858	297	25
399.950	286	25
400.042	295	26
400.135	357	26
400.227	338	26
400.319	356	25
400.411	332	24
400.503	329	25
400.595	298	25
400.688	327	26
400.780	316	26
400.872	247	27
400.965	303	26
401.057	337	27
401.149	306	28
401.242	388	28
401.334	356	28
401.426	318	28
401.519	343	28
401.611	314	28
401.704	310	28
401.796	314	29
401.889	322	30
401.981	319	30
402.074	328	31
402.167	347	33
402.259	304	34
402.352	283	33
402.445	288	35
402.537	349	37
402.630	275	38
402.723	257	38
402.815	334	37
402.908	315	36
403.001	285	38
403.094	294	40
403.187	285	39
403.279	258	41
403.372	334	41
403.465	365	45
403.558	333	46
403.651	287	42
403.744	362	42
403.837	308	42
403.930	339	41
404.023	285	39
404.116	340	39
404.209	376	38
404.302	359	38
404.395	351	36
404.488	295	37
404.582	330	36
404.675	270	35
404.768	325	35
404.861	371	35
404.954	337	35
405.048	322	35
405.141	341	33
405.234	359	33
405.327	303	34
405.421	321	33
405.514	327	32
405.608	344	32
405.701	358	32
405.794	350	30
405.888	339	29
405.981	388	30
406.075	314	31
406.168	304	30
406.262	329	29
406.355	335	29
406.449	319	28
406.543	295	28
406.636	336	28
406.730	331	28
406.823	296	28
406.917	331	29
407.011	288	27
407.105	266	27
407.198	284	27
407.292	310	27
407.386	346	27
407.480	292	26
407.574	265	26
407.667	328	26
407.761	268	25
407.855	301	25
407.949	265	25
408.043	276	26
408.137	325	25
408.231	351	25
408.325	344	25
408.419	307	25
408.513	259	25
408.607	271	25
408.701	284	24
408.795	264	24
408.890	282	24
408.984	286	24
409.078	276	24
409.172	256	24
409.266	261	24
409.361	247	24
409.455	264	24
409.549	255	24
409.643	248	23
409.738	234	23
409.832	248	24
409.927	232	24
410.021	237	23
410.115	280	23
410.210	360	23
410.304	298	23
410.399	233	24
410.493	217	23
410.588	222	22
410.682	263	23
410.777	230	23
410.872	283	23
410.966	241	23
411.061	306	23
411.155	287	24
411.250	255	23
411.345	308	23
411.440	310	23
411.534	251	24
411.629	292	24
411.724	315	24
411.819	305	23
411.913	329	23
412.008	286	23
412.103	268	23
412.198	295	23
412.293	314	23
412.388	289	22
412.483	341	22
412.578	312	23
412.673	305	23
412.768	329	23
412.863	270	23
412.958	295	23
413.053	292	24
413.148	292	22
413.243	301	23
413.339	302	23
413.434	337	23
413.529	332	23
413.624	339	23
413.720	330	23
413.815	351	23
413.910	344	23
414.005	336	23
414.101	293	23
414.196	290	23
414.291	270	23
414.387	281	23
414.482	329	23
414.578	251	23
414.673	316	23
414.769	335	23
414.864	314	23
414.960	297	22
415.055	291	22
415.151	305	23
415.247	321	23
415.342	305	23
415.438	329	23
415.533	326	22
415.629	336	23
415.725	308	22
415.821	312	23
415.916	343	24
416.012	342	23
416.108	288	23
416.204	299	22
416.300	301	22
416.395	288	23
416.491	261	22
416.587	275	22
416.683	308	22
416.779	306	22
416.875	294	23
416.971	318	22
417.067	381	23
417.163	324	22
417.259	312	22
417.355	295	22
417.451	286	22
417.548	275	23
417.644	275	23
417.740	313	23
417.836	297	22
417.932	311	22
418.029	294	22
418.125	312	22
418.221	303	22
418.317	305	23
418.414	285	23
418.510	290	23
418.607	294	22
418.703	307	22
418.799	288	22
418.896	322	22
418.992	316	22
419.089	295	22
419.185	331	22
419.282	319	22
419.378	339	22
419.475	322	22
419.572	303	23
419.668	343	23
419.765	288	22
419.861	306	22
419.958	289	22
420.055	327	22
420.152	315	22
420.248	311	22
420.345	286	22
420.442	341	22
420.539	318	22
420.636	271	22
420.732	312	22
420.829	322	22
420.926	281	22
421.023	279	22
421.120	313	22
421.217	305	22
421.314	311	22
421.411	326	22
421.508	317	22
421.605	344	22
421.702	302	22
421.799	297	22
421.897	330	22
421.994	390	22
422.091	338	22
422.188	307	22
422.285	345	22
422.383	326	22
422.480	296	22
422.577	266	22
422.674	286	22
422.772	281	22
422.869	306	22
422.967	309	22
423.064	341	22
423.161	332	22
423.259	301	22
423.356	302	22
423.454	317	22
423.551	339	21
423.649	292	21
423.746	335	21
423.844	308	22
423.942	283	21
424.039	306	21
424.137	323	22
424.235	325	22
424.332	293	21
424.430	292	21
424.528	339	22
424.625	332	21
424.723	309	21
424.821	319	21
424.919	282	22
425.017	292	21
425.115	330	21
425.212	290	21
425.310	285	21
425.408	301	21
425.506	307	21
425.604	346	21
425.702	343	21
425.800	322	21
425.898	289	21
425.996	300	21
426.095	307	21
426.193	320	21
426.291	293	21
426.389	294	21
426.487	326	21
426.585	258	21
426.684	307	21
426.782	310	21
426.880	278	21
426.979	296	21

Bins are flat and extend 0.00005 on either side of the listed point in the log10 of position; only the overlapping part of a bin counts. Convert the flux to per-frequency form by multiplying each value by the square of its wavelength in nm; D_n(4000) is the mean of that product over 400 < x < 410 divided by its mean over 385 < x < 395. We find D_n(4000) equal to 1.27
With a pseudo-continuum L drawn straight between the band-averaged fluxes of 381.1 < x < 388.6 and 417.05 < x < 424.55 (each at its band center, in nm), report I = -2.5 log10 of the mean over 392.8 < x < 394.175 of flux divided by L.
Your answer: 0.17 mag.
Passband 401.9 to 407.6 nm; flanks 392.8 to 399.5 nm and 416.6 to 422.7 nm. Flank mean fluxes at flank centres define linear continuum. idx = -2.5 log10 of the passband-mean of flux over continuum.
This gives -0.16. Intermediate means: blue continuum 257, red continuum 310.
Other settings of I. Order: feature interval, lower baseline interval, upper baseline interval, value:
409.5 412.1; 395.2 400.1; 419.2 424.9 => 0.071 mag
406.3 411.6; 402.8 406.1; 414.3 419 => 0.135 mag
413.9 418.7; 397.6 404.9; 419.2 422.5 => 0.033 mag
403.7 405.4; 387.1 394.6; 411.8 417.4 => -0.156 mag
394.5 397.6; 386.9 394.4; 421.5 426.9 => 0.074 mag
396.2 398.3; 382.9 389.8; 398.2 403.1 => 0.305 mag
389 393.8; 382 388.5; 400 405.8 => 0.082 mag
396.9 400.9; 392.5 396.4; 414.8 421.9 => -0.054 mag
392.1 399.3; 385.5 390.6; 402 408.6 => 0.113 mag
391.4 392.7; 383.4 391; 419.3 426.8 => -0.063 mag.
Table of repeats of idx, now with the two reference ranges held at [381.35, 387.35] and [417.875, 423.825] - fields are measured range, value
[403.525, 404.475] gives -0.18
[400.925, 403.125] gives -0.13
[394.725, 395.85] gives -0.07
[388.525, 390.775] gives 0.06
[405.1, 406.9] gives -0.16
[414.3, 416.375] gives -0.03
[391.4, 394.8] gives 0.02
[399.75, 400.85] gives -0.14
